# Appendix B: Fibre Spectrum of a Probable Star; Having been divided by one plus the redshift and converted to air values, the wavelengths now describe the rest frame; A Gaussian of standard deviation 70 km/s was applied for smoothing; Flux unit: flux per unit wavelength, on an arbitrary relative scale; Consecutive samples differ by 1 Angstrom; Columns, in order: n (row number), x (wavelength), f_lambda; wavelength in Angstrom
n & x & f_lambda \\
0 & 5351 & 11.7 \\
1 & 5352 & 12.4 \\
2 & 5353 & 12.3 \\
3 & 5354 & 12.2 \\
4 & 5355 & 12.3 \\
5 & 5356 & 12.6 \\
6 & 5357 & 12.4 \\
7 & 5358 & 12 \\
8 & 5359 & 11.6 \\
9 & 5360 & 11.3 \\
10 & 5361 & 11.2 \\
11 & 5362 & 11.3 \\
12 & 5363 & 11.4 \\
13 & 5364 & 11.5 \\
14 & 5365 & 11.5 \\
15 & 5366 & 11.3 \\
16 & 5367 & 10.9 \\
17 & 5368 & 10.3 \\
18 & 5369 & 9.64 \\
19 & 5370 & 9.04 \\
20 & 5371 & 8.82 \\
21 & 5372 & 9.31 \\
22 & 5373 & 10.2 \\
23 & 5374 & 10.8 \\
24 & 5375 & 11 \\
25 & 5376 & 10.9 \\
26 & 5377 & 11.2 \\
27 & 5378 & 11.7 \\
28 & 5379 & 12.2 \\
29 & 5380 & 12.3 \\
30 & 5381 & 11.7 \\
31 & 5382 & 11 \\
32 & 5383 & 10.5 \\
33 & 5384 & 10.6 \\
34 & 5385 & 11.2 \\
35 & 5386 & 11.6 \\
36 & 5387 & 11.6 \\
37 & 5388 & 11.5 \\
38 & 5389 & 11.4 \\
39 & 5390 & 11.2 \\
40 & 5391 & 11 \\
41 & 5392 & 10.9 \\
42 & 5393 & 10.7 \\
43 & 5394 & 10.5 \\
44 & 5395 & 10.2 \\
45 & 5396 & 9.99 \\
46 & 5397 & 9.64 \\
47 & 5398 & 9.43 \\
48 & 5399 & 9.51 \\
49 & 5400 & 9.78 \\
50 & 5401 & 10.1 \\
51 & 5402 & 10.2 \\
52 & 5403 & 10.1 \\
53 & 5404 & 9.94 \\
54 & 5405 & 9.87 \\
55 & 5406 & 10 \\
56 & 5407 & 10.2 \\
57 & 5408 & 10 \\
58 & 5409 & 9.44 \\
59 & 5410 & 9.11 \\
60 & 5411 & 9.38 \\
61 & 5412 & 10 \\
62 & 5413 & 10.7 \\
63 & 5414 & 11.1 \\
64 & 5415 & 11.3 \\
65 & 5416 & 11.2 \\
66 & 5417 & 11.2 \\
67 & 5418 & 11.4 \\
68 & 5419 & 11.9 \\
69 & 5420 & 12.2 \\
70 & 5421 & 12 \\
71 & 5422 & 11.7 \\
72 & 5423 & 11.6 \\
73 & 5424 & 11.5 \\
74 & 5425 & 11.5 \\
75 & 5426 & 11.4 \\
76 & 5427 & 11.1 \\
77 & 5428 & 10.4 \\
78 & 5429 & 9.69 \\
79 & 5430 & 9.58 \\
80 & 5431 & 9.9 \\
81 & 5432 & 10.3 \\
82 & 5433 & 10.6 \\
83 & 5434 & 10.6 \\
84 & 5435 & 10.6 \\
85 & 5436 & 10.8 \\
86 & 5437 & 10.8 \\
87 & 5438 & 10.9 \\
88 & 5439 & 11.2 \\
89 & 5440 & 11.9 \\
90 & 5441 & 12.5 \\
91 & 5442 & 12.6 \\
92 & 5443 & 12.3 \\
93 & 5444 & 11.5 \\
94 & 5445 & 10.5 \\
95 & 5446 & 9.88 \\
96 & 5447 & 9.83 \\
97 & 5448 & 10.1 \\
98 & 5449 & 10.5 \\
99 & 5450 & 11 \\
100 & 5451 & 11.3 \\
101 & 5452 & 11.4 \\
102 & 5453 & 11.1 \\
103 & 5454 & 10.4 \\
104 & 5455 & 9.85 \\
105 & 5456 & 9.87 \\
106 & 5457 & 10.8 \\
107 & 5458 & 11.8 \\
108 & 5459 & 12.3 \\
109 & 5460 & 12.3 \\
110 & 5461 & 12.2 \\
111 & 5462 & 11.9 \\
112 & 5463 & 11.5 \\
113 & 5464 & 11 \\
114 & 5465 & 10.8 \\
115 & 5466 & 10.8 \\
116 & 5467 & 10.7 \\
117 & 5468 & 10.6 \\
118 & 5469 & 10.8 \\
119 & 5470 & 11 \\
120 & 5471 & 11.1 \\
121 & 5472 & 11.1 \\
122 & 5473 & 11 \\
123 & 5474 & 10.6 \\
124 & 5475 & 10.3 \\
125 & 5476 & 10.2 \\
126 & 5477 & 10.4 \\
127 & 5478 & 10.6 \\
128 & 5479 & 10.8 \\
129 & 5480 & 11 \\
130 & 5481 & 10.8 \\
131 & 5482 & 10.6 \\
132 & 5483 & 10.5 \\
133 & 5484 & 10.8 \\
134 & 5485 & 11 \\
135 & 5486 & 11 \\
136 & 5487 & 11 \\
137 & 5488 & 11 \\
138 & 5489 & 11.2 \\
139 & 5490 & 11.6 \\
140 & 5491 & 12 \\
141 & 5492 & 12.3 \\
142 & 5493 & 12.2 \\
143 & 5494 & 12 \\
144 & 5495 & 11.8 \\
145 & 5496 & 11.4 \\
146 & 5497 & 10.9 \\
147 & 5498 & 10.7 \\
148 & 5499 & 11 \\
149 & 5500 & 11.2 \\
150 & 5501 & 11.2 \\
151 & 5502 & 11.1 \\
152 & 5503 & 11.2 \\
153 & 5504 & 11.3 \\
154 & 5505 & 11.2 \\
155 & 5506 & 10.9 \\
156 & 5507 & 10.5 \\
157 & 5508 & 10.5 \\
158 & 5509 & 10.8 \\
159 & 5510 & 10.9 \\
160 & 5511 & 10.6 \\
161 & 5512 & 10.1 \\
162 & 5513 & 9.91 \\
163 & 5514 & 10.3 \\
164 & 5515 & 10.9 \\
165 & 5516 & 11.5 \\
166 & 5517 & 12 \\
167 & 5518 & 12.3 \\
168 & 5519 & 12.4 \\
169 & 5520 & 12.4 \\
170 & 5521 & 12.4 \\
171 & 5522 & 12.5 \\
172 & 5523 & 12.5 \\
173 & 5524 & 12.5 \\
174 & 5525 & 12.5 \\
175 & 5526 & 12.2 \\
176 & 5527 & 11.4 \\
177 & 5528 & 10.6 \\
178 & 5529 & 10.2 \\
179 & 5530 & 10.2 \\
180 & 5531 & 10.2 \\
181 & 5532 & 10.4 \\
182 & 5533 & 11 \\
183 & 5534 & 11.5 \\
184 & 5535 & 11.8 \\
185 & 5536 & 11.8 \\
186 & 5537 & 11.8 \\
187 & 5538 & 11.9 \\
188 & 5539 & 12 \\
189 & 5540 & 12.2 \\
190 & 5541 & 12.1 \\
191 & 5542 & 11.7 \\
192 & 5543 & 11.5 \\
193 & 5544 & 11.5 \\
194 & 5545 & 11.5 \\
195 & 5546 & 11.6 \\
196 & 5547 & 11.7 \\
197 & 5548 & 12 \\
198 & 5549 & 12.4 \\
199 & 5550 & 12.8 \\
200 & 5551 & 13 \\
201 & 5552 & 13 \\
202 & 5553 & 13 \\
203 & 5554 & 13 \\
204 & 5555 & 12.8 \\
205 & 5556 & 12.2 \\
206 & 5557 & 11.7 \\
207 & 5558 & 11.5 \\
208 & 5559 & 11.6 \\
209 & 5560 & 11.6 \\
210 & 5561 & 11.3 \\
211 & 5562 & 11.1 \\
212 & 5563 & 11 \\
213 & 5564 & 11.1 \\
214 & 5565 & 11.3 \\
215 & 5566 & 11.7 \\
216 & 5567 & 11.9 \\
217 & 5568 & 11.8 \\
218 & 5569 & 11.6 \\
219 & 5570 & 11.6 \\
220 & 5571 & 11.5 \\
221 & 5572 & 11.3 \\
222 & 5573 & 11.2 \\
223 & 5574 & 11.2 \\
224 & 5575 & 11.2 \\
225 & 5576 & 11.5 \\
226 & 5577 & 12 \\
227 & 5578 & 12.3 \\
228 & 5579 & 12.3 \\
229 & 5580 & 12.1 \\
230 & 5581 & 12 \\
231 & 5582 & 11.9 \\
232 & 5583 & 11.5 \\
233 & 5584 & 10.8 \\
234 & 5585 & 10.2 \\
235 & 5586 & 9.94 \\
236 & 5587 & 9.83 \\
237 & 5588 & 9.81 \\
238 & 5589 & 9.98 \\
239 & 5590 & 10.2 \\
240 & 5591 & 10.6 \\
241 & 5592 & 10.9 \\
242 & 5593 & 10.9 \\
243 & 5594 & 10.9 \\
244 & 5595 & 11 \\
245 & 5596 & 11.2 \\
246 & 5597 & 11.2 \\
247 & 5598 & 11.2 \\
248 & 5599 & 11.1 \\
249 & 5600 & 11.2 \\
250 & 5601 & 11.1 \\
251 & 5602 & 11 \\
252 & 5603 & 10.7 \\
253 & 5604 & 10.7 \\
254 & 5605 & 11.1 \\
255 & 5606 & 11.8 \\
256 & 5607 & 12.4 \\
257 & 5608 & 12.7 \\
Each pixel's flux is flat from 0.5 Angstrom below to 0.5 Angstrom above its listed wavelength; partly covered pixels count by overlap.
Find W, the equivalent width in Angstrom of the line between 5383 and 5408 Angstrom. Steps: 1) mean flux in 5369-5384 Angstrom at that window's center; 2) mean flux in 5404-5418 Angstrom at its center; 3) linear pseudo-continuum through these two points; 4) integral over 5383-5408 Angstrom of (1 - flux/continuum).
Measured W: 0.1 Angstrom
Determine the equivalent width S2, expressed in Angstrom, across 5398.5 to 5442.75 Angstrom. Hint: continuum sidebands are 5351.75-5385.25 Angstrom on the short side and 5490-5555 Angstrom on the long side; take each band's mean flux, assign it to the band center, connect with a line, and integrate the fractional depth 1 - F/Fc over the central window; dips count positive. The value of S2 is 2.3 Angstrom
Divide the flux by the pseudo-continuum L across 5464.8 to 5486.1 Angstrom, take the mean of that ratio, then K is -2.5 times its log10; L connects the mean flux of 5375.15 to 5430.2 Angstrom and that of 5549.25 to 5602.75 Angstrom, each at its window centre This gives 0.03 mag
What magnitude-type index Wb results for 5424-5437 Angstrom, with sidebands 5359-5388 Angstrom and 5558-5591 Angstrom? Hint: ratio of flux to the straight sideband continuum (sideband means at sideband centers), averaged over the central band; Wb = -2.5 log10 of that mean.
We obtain 0.045 mag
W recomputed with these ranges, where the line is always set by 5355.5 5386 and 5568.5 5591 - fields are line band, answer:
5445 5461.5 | 0.3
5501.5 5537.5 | -0.5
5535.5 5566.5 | -2.1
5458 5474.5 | -0.2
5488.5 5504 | -0.5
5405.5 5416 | 0.9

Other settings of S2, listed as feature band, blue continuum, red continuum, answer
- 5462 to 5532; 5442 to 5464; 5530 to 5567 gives 1.64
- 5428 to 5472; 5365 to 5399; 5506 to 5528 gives 0.56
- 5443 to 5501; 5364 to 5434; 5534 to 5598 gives 0.13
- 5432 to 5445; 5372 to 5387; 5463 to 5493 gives -0.30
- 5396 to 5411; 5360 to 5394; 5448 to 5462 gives 1.65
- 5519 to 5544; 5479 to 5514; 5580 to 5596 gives -1.63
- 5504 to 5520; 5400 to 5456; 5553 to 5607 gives 0.03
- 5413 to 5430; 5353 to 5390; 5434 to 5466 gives -0.16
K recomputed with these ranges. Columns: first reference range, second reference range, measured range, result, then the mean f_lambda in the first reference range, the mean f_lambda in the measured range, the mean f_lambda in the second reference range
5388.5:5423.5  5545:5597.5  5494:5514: 0.02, 10.5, 10.9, 11.5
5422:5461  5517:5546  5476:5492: 0.03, 11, 11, 11.7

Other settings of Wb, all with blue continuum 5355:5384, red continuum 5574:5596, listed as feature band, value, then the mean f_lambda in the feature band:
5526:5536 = 0.01 mag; 10.9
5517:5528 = -0.11 mag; 12.2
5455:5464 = -0.04 mag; 11.5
